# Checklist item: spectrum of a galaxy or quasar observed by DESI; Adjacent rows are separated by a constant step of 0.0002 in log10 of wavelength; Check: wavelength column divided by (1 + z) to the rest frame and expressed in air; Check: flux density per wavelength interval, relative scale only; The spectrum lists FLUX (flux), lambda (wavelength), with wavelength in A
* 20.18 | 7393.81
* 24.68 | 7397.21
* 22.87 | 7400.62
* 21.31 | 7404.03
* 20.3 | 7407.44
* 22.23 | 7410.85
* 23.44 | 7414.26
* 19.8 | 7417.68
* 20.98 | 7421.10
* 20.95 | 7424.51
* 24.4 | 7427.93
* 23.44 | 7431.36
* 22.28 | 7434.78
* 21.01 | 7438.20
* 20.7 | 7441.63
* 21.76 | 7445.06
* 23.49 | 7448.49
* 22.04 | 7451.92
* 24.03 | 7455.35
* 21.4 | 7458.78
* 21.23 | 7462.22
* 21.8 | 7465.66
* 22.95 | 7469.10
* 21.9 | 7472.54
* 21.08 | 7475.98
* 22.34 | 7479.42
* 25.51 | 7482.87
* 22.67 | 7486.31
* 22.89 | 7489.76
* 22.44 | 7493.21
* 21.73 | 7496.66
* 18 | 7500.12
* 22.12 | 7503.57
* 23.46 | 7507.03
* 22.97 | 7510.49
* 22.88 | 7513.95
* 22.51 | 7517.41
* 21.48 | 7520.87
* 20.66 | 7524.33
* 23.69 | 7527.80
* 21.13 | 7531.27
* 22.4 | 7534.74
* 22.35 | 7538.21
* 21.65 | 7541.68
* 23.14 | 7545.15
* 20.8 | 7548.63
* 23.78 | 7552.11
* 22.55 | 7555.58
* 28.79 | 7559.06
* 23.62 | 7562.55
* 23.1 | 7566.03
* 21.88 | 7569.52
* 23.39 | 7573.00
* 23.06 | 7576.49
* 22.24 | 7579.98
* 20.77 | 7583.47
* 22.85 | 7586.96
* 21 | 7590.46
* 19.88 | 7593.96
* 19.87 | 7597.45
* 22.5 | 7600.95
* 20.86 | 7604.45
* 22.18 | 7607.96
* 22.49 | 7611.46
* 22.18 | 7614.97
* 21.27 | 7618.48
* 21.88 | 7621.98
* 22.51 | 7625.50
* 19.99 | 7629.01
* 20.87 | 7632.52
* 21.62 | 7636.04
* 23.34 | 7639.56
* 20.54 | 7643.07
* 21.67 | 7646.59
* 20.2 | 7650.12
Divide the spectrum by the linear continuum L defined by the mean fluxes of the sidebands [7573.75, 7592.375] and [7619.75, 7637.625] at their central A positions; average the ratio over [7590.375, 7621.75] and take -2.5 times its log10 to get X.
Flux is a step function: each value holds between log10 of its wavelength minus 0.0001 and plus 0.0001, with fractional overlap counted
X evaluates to 0.01 mag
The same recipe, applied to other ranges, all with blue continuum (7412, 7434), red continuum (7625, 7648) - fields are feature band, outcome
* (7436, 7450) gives 0.02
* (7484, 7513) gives -0.01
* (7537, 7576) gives -0.07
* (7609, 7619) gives -0.03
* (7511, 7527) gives -0.01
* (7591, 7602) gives 0.05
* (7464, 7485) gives -0.03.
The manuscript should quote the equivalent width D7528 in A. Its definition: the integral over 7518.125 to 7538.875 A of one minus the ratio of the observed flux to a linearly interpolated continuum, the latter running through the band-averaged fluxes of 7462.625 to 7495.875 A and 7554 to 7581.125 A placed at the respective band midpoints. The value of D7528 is 1.1 A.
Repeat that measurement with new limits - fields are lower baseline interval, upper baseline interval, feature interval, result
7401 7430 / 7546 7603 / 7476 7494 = -0.76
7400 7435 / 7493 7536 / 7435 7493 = -0.94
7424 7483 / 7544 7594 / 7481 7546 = 0.79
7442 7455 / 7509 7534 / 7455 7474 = 0.24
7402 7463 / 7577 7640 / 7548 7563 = -1.72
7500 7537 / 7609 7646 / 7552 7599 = -1.51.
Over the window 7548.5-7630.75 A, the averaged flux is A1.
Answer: 22.3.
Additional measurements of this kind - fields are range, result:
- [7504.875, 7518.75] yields 22.9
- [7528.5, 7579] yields 23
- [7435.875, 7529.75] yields 22.2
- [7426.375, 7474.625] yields 22.3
